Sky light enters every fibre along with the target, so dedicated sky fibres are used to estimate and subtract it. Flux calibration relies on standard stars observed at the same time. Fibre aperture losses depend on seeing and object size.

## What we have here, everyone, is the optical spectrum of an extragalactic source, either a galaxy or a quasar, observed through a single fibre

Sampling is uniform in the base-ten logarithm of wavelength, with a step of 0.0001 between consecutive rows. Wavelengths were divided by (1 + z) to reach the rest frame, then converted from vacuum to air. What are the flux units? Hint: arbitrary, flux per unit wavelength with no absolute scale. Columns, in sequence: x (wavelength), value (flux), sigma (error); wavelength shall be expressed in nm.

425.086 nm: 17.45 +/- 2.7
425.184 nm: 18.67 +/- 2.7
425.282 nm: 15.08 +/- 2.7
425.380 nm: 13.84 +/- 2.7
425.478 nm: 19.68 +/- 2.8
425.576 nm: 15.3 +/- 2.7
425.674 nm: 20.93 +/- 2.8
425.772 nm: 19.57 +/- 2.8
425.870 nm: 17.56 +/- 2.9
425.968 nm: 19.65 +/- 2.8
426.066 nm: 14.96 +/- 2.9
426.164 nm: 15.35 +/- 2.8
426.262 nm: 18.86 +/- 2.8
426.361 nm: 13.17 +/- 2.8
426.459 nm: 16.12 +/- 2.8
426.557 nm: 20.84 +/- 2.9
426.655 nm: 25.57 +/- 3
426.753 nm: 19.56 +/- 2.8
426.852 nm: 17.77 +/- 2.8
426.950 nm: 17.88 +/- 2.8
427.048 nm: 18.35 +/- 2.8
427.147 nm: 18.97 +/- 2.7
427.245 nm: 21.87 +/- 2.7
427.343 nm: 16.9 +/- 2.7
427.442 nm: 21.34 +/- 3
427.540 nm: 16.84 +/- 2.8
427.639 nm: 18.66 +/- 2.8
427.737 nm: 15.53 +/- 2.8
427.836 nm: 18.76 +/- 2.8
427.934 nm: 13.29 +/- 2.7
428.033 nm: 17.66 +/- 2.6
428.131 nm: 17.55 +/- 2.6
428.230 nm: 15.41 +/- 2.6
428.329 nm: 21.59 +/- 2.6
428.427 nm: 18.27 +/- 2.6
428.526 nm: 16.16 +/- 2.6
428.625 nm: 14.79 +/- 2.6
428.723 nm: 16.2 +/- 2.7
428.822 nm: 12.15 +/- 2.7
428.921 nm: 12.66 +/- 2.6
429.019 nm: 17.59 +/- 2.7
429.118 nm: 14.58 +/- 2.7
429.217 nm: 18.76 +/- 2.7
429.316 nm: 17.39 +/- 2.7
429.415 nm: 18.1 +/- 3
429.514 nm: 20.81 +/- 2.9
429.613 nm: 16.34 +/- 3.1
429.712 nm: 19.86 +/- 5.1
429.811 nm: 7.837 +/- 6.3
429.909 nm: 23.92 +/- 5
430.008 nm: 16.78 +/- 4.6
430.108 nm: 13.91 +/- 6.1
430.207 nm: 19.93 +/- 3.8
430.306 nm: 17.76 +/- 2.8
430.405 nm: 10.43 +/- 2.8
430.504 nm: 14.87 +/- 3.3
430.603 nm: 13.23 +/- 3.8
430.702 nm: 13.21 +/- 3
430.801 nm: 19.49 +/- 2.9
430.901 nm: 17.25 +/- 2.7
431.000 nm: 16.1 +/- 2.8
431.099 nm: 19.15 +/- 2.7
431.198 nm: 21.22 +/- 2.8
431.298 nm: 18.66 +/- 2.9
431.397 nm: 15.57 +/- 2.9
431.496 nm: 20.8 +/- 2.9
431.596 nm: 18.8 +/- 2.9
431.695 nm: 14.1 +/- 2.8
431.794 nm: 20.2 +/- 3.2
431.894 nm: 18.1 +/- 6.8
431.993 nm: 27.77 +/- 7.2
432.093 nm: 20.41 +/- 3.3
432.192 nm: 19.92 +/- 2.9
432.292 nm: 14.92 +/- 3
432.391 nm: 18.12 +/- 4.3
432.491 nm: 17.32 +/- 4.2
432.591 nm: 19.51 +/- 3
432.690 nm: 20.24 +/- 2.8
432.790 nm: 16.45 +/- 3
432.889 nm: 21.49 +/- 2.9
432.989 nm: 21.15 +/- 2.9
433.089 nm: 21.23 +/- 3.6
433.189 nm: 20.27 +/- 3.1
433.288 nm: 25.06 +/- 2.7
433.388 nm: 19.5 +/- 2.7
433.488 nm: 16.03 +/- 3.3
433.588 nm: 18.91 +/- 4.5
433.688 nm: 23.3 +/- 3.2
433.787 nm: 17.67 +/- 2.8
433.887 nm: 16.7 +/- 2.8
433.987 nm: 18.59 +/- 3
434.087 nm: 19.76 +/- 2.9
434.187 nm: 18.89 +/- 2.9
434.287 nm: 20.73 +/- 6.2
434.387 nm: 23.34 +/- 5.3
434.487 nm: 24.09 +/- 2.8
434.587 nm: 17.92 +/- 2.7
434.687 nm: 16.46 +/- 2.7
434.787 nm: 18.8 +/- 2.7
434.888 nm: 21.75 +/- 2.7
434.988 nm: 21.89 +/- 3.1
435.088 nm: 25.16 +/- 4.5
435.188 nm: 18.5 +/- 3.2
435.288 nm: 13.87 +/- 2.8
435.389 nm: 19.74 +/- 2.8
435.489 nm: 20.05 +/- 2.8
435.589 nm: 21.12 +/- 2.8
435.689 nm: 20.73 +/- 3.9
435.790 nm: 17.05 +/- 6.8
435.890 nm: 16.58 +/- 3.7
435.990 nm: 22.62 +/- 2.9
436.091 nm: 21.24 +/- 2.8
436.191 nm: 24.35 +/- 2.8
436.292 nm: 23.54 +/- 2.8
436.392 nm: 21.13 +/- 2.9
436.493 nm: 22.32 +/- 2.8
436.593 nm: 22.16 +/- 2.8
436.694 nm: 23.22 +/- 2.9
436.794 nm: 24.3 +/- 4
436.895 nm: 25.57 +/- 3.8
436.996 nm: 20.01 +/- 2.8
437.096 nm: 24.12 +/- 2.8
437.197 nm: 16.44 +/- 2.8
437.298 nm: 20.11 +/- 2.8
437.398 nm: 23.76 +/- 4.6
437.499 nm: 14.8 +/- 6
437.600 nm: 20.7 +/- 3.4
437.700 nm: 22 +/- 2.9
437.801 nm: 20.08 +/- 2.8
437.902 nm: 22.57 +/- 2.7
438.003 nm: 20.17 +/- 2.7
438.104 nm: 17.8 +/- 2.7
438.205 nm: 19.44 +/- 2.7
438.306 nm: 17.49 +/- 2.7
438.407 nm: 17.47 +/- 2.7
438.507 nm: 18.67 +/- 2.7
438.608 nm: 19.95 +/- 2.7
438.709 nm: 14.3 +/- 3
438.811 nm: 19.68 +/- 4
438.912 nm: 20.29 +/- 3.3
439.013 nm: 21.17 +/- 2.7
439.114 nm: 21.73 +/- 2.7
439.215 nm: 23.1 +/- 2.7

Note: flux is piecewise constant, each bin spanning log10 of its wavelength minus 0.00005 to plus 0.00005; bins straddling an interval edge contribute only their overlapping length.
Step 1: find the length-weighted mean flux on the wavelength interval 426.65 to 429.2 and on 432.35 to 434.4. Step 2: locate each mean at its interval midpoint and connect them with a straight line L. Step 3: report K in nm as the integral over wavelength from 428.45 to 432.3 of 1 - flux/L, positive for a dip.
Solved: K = 0.26 nm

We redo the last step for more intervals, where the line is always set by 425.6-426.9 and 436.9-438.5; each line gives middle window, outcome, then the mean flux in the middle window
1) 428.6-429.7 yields 0.14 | 16.5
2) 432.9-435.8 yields -0.08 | 20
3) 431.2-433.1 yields 0.00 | 19.2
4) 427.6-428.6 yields 0.08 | 17.2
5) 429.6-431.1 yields 0.22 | 16.2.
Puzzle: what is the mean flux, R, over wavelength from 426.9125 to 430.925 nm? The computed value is 16.9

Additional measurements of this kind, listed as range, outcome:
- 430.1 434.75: 18.7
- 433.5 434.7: 19.7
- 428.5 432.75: 17.3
